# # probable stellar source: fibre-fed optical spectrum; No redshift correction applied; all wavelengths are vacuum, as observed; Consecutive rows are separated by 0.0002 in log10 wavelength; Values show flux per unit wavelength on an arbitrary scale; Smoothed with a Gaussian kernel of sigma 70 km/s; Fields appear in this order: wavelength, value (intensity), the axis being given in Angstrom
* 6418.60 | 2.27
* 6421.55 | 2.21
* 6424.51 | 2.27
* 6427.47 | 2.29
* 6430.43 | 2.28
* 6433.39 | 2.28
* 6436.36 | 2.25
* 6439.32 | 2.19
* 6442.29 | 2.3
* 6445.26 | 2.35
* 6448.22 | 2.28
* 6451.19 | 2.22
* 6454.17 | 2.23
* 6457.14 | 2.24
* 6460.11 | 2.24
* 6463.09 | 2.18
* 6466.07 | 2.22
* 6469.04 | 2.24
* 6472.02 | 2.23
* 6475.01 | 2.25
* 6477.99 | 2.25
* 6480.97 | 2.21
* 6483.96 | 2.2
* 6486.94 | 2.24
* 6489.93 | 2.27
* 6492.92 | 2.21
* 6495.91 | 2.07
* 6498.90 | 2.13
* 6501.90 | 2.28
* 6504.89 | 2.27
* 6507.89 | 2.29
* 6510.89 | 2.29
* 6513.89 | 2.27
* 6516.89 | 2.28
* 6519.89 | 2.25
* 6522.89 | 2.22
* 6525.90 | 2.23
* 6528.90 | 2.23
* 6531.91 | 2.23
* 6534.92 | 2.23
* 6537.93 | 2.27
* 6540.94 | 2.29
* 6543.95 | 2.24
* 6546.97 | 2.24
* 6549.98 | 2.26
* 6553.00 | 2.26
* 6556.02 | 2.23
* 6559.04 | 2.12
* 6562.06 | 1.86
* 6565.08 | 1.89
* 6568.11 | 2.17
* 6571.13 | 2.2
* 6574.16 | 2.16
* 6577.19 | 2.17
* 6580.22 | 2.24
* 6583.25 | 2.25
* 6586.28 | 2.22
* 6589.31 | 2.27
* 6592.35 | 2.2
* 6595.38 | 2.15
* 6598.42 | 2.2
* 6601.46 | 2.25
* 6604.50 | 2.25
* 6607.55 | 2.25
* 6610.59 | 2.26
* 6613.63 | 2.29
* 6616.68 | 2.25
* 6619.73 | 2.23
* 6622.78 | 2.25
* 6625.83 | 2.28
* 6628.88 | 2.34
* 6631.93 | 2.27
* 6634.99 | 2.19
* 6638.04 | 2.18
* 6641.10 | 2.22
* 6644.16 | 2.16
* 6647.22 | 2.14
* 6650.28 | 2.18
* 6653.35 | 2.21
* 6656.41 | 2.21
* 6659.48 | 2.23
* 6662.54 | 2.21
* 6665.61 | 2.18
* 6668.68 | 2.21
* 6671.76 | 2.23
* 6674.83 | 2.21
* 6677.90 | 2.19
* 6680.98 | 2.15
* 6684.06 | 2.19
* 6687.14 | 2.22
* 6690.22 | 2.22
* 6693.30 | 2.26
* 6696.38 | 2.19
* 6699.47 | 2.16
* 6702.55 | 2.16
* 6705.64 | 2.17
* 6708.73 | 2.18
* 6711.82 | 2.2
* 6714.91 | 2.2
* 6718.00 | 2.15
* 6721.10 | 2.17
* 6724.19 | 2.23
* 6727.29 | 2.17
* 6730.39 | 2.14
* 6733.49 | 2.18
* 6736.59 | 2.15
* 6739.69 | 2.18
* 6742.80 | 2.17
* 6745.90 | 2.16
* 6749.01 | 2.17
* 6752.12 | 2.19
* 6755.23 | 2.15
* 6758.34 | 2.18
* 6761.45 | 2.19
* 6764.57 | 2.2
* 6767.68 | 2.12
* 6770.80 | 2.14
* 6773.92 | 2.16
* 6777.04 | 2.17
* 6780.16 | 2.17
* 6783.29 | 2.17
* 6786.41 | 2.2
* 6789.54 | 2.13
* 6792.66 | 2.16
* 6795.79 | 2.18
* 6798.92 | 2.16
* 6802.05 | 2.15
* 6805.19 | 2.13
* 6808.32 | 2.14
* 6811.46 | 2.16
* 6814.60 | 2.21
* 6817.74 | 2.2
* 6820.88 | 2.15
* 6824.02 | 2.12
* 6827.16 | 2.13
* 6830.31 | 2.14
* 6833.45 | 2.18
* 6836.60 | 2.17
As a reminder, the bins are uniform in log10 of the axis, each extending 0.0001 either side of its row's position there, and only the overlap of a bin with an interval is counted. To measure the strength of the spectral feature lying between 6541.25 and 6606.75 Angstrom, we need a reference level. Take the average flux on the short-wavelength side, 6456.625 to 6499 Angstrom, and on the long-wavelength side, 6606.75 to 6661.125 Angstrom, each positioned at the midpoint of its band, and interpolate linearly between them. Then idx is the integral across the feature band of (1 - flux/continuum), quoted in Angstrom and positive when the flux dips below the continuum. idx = 1.1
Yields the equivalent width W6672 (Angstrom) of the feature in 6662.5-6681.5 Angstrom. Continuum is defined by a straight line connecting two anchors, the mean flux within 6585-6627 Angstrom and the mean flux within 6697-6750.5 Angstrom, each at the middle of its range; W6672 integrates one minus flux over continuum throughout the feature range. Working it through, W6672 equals 0.0 Angstrom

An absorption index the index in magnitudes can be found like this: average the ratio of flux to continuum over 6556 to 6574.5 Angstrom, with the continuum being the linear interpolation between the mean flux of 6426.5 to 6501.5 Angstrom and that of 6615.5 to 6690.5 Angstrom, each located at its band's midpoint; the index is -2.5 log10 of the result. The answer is 0.08 mag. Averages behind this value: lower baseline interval 2.23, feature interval 2.07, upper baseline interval 2.21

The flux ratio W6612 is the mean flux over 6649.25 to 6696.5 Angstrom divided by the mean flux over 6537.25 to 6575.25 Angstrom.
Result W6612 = 1.02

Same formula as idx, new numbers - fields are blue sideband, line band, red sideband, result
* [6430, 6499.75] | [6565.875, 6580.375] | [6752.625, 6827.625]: 0.3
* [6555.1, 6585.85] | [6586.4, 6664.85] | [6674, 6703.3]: -2.4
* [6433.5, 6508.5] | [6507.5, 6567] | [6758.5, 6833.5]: 0.3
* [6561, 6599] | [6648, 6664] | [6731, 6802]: -0.3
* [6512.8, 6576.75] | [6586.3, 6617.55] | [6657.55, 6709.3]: -0.6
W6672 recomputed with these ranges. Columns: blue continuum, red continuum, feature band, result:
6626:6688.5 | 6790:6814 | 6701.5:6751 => 0.2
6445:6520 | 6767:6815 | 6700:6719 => 0.0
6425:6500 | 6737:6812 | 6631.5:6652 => 0.1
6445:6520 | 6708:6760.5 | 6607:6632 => -0.8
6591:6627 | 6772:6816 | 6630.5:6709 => 0.6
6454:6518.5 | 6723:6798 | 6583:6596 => -0.1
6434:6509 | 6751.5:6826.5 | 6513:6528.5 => -0.2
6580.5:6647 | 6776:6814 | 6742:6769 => 0.1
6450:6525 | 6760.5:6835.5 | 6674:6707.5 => -0.1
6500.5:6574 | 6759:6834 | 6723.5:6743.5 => 0.0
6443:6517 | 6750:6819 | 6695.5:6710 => 0.1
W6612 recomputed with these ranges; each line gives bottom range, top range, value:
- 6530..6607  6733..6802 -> 0.99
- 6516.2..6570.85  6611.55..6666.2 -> 1.01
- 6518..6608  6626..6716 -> 1.00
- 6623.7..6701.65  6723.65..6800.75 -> 0.98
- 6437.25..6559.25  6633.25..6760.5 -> 0.98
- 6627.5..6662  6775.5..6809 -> 0.98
